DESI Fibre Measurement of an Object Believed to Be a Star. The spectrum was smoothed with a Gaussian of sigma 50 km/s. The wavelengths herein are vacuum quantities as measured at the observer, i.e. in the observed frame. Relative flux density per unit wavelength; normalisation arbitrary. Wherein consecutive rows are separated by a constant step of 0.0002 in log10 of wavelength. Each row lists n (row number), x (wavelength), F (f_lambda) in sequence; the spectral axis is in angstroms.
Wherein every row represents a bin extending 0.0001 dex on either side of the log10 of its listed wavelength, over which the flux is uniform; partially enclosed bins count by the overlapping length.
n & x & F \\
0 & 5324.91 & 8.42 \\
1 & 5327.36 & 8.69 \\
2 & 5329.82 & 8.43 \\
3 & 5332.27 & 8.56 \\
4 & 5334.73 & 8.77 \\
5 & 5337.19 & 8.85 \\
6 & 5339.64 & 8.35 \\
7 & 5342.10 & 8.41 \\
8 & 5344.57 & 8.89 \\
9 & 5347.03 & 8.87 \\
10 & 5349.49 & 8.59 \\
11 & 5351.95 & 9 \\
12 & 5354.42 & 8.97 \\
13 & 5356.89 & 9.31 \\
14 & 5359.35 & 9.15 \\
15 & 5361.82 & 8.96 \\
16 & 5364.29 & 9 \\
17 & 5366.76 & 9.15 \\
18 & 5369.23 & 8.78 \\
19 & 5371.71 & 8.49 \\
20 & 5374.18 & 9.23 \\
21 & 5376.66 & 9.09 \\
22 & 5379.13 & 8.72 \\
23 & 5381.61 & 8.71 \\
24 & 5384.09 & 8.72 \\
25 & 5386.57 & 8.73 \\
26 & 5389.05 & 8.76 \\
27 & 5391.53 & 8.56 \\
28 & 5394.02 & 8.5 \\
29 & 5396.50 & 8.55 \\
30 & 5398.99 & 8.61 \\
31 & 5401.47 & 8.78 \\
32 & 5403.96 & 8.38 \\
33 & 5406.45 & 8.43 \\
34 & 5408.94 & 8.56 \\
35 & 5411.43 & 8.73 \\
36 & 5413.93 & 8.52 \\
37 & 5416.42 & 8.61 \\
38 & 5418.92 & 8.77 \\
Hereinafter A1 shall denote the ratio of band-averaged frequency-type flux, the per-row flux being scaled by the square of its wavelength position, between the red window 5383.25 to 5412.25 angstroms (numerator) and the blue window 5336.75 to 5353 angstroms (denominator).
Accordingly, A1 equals 1.0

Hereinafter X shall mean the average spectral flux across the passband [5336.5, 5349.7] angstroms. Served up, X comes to 8.66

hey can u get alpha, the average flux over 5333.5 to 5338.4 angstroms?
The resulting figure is 8.8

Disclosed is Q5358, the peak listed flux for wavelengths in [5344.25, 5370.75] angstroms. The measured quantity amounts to 9.31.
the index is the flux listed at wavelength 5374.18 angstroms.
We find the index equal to 9.23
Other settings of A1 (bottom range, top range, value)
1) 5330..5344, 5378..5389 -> 1.03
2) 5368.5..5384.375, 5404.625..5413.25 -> 0.98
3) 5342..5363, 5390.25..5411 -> 0.98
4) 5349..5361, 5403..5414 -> 0.96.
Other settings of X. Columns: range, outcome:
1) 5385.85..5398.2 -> 8.61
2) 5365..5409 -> 8.72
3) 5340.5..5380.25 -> 8.91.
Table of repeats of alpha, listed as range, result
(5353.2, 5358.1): 9.13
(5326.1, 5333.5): 8.56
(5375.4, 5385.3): 8.81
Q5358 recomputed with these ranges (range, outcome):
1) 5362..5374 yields 9.15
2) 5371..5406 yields 9.23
